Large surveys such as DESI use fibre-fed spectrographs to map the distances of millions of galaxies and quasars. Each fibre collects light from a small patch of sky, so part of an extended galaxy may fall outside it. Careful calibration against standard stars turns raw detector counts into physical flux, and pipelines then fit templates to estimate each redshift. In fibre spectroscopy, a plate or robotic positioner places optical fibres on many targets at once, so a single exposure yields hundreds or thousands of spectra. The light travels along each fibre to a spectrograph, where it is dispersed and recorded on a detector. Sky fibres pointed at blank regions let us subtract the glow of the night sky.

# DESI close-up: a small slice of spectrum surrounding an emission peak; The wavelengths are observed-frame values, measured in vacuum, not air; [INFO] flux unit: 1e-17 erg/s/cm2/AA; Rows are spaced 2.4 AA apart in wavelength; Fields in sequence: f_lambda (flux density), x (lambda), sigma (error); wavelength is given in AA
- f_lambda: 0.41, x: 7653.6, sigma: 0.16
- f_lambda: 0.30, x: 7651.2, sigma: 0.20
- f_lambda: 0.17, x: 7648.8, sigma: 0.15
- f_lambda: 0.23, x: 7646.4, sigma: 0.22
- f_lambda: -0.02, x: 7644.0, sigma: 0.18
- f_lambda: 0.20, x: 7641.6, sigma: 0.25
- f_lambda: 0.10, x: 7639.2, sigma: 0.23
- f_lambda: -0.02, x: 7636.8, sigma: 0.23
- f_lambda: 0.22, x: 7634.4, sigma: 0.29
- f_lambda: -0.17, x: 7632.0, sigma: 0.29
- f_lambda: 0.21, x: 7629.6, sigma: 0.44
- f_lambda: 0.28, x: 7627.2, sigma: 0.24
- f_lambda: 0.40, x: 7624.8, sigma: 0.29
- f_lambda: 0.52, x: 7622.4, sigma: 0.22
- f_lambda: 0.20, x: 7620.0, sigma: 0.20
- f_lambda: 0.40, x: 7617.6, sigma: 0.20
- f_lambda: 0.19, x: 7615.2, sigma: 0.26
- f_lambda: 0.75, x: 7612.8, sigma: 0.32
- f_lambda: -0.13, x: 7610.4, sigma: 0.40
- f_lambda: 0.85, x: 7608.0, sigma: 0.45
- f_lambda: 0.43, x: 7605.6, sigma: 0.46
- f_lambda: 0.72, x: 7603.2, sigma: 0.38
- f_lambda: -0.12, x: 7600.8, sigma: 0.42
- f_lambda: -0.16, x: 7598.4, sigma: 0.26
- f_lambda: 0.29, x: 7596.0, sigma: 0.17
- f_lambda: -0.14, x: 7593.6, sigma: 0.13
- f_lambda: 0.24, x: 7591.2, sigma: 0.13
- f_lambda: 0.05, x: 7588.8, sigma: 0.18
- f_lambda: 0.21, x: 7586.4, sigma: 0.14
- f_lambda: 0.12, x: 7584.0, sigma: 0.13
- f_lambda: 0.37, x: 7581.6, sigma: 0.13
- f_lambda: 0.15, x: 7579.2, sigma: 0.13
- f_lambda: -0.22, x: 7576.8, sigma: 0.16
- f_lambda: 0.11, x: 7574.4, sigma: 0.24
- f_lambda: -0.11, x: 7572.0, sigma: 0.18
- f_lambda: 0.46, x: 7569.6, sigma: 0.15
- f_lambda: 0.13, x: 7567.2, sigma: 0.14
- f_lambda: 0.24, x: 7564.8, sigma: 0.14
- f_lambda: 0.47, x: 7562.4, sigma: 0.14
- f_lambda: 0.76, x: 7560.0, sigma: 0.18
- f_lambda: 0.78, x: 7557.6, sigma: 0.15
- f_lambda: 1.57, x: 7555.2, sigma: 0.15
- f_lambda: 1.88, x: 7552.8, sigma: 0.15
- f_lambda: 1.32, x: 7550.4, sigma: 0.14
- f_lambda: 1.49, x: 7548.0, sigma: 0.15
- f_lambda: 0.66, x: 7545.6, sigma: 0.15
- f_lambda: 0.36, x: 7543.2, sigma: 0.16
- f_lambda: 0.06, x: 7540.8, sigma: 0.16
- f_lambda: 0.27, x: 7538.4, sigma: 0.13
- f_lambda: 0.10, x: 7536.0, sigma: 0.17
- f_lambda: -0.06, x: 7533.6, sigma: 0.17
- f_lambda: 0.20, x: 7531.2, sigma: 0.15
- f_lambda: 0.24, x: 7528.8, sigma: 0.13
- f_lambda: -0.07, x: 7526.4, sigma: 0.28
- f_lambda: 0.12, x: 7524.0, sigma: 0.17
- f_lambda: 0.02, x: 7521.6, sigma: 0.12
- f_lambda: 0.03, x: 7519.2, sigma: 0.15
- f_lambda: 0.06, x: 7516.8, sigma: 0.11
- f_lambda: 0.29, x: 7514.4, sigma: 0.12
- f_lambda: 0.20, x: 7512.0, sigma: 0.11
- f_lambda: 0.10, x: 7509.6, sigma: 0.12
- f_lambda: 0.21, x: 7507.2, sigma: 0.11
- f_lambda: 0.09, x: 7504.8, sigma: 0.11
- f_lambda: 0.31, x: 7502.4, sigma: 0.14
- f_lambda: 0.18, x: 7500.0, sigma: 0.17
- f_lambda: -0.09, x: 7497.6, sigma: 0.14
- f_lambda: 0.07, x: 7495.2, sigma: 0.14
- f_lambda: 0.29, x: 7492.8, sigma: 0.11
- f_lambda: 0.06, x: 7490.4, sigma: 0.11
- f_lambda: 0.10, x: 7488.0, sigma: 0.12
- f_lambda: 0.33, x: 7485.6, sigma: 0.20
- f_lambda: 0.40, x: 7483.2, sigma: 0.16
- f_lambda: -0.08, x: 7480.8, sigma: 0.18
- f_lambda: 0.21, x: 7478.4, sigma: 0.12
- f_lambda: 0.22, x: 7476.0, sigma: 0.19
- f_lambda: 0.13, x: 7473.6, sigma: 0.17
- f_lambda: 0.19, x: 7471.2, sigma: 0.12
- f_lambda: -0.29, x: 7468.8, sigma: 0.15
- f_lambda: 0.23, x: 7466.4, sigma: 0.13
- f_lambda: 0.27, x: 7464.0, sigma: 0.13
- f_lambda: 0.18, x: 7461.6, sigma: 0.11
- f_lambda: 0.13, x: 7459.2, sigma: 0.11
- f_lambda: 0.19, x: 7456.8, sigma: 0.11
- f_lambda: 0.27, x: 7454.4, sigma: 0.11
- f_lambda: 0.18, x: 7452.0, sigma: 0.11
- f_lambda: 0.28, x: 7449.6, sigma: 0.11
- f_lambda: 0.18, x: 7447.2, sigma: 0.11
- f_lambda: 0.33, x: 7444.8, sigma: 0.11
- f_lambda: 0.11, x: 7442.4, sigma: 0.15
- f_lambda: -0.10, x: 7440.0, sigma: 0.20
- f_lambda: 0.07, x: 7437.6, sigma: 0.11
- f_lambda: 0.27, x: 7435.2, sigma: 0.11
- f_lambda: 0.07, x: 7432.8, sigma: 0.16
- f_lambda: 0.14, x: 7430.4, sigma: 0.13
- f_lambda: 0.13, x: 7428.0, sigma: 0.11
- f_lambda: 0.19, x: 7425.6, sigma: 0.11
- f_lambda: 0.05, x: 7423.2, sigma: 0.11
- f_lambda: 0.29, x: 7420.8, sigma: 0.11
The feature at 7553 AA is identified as [O II]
